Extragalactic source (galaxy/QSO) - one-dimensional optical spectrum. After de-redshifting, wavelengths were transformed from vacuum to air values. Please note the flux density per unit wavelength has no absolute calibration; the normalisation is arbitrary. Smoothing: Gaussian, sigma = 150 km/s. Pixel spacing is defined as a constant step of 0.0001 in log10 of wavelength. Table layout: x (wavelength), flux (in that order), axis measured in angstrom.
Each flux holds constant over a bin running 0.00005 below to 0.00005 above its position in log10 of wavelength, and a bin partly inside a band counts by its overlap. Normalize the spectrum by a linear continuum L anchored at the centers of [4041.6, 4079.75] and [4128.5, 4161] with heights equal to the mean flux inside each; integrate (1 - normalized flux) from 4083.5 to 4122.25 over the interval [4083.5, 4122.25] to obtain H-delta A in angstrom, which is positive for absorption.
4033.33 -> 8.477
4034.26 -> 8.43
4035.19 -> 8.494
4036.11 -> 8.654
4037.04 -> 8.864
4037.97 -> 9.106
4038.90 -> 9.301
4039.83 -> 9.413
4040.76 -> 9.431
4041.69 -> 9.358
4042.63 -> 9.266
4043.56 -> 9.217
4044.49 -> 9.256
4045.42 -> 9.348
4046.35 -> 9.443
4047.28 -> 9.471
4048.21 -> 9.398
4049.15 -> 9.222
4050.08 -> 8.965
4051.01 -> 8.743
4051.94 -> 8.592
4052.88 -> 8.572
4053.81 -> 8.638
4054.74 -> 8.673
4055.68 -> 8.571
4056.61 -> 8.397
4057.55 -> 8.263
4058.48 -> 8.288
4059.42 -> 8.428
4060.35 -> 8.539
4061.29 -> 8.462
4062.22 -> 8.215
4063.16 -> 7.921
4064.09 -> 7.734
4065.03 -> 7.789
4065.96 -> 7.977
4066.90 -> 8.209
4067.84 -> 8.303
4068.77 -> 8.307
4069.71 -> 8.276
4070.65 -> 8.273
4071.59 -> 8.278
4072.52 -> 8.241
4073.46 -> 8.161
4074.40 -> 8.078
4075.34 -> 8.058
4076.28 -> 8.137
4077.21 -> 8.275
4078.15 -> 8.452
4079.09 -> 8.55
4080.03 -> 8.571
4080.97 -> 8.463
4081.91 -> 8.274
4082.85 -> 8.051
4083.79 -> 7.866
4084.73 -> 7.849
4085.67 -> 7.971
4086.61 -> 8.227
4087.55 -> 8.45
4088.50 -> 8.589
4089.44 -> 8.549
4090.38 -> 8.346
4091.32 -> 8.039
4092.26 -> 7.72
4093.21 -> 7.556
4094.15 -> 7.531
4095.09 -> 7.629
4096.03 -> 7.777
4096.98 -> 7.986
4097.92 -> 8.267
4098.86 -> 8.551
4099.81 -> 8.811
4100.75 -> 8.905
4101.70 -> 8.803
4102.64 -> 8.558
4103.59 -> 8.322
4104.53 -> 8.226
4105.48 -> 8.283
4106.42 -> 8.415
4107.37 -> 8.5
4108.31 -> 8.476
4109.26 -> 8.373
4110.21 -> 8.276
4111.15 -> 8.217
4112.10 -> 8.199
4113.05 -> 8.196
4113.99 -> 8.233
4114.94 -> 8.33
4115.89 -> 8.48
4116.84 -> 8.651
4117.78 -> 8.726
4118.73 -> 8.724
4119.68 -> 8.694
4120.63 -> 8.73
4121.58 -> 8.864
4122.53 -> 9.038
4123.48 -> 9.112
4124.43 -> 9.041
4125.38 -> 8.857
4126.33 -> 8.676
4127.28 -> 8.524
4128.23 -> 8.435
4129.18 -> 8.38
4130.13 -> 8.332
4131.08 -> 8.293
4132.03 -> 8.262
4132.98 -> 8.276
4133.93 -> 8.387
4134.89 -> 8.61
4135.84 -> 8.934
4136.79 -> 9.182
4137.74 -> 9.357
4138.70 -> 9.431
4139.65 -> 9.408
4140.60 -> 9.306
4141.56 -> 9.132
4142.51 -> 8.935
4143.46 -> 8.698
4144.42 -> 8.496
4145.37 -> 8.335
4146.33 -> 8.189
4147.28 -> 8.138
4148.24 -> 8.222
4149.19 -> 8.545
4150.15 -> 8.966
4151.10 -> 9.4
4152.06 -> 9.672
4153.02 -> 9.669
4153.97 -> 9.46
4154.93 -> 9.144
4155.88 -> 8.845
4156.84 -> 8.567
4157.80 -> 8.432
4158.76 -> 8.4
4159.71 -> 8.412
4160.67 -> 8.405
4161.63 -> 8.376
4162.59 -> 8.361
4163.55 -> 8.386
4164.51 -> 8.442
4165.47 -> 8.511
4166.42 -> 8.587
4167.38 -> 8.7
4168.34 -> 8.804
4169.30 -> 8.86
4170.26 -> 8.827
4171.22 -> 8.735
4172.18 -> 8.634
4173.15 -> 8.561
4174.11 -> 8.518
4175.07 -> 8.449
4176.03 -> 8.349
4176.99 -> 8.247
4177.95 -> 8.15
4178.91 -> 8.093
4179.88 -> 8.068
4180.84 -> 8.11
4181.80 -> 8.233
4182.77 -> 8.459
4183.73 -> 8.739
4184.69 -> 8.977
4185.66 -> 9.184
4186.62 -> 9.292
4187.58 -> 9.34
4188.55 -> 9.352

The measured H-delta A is 1.5 angstrom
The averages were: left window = 8.54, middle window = 8.32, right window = 8.77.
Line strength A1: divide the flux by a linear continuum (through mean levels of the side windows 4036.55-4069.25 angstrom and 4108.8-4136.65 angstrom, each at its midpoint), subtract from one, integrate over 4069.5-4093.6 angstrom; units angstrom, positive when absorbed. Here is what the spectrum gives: 1.3 angstrom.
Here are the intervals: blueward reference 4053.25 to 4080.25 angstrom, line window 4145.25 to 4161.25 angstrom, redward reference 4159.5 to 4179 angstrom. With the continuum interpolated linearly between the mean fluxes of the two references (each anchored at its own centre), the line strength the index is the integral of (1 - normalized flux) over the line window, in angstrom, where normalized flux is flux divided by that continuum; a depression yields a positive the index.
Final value -0.5 angstrom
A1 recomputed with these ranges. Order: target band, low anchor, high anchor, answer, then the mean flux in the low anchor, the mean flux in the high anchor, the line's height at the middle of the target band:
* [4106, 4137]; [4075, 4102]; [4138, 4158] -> 0.2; 8.21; 8.91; 8.6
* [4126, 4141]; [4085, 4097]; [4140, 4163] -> -0.3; 8.02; 8.76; 8.54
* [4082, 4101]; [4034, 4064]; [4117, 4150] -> 1.4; 8.83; 8.72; 8.77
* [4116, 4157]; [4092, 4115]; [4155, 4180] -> -2.1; 8.25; 8.51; 8.38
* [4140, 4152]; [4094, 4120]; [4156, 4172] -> -0.3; 8.37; 8.56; 8.5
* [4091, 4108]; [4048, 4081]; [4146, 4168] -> 0.6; 8.38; 8.69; 8.5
